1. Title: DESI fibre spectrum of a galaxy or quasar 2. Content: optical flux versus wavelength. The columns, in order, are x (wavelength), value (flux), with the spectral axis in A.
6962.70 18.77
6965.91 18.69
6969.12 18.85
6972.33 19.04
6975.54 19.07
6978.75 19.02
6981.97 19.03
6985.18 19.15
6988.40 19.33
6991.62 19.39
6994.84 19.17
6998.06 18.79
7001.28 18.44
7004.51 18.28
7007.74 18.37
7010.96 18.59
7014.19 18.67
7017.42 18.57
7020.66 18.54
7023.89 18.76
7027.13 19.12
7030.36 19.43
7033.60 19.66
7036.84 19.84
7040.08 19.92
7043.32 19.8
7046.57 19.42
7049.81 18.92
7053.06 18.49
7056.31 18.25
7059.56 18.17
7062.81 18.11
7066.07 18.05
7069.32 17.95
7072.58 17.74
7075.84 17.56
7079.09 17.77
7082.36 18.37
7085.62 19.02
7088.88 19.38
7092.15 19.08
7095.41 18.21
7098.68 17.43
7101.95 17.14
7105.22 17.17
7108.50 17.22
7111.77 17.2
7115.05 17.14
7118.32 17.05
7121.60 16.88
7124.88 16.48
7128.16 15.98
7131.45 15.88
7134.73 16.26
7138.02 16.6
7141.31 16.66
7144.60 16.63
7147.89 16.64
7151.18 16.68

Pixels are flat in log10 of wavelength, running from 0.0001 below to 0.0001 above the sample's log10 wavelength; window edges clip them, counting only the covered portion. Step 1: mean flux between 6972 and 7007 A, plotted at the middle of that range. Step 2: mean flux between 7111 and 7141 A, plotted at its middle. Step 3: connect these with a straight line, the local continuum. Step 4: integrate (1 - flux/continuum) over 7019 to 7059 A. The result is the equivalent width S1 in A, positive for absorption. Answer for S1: -2.33 A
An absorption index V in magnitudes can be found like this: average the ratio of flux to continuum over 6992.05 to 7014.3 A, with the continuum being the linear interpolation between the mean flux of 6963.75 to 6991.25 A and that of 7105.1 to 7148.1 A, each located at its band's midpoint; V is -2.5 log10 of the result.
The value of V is 0.00 mag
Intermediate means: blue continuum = 19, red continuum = 16.7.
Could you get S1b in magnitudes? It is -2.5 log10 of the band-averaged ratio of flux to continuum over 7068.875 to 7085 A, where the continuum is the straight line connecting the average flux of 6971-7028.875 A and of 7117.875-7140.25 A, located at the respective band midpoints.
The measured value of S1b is -0.03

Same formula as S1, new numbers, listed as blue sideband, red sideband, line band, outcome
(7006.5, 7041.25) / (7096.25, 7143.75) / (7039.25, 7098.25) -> -1.73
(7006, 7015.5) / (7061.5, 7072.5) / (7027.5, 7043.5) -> -1.21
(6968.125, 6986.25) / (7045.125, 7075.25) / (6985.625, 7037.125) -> -0.50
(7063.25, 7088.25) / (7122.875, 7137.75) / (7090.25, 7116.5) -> -0.67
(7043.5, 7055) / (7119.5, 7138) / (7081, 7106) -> -1.03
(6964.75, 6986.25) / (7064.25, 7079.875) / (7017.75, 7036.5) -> -0.77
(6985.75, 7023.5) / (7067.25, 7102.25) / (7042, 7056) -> -0.47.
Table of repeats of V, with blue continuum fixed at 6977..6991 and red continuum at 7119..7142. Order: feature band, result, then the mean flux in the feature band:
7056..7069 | -0.03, 18.1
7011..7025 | -0.01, 18.6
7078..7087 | -0.07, 18.4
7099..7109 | -0.02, 17.2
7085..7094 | -0.12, 19.2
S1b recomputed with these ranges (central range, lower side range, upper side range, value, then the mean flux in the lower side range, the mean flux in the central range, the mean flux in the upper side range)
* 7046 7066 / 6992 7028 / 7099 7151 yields -0.034 mag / 18.7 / 18.5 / 16.7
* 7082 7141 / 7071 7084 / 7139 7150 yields -0.004 mag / 17.9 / 17.3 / 16.6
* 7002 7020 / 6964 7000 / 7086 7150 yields 0.009 mag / 19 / 18.5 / 17.1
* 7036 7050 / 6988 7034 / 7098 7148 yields -0.080 mag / 18.8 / 19.6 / 16.8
